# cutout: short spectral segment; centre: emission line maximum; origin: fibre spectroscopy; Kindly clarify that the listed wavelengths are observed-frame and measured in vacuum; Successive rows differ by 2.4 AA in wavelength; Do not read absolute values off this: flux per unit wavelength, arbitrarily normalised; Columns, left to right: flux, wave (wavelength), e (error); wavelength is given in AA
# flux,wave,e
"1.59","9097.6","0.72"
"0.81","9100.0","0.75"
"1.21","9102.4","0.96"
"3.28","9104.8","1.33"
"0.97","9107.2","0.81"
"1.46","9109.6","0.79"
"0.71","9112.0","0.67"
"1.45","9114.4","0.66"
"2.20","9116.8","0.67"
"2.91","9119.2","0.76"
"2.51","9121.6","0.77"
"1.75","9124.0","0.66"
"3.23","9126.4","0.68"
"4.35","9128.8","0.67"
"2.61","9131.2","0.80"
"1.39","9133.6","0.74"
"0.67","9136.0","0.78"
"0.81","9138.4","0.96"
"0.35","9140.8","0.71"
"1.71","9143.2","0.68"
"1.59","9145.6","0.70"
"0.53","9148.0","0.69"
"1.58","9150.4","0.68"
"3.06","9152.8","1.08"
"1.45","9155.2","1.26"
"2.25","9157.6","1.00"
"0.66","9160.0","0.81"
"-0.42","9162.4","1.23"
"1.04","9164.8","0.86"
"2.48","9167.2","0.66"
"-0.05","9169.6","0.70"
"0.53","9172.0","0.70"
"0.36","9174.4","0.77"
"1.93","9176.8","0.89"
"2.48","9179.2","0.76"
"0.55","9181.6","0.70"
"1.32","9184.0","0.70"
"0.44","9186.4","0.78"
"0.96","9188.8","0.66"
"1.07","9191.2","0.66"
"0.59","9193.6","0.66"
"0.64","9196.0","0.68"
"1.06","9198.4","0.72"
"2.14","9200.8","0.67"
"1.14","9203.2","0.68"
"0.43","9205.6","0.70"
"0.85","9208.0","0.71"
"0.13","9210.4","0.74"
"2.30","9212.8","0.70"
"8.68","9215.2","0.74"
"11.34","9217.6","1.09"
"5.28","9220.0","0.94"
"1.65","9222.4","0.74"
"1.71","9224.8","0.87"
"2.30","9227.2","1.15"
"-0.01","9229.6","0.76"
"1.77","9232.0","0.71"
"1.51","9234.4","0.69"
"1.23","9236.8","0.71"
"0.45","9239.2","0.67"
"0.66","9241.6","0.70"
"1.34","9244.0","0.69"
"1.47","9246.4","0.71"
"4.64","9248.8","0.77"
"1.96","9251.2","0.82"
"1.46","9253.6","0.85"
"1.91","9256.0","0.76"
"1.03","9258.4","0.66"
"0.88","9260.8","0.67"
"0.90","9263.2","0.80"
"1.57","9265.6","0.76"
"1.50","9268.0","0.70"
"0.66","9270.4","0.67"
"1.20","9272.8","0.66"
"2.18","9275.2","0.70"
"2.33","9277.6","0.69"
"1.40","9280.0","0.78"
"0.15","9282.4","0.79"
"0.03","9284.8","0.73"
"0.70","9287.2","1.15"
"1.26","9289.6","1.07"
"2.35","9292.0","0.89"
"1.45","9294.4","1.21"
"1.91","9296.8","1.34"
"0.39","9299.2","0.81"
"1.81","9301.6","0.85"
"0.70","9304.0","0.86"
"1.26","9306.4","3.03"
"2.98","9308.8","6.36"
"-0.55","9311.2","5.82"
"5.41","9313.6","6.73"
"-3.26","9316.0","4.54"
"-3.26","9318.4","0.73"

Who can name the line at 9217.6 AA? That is [O III]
